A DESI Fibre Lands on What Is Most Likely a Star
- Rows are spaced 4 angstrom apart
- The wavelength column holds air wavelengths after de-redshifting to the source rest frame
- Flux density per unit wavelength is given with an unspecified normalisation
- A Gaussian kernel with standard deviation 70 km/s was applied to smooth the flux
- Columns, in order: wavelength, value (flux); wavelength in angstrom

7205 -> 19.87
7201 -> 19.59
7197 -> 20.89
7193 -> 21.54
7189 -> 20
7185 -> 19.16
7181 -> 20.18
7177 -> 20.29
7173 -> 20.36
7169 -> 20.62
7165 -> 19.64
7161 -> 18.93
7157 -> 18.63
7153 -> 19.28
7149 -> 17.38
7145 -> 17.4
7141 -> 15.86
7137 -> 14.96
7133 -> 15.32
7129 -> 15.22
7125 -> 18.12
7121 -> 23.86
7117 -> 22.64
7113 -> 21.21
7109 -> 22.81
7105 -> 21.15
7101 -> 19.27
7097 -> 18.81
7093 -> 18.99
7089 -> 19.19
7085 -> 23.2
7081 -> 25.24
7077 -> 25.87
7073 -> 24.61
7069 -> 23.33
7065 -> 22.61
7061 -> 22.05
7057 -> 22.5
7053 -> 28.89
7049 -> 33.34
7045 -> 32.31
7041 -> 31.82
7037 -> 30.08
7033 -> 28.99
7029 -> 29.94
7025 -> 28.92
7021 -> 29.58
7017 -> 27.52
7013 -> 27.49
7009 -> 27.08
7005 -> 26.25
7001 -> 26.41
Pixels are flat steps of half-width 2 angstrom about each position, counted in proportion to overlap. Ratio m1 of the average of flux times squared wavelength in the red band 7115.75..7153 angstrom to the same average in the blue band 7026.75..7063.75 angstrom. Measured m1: 0.64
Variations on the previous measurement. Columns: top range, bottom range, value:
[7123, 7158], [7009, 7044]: 0.60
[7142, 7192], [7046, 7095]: 0.82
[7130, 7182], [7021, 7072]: 0.68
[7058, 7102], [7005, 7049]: 0.77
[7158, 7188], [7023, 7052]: 0.67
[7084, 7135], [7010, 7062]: 0.71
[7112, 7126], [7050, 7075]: 0.91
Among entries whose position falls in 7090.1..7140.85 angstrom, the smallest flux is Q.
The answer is 14.96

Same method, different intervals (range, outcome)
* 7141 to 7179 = 15.86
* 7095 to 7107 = 18.81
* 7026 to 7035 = 28.99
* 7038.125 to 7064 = 22.05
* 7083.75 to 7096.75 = 18.99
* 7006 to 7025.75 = 27.08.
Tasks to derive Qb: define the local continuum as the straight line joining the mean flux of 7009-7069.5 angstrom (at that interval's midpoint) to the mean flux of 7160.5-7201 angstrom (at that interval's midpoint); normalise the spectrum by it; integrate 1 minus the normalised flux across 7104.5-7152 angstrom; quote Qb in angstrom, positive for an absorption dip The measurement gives 9.0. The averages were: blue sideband 28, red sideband 20.2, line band 18.8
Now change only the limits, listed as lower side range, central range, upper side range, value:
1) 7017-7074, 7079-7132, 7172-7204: 8.6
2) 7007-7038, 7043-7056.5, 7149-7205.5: -1.7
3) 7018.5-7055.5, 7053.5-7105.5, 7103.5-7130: 6.2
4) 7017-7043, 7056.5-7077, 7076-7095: 1.2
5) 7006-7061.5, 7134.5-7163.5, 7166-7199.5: 6.2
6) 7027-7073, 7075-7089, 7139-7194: 0.8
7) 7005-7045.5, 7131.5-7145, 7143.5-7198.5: 3.8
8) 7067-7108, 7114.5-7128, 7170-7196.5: 0.2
